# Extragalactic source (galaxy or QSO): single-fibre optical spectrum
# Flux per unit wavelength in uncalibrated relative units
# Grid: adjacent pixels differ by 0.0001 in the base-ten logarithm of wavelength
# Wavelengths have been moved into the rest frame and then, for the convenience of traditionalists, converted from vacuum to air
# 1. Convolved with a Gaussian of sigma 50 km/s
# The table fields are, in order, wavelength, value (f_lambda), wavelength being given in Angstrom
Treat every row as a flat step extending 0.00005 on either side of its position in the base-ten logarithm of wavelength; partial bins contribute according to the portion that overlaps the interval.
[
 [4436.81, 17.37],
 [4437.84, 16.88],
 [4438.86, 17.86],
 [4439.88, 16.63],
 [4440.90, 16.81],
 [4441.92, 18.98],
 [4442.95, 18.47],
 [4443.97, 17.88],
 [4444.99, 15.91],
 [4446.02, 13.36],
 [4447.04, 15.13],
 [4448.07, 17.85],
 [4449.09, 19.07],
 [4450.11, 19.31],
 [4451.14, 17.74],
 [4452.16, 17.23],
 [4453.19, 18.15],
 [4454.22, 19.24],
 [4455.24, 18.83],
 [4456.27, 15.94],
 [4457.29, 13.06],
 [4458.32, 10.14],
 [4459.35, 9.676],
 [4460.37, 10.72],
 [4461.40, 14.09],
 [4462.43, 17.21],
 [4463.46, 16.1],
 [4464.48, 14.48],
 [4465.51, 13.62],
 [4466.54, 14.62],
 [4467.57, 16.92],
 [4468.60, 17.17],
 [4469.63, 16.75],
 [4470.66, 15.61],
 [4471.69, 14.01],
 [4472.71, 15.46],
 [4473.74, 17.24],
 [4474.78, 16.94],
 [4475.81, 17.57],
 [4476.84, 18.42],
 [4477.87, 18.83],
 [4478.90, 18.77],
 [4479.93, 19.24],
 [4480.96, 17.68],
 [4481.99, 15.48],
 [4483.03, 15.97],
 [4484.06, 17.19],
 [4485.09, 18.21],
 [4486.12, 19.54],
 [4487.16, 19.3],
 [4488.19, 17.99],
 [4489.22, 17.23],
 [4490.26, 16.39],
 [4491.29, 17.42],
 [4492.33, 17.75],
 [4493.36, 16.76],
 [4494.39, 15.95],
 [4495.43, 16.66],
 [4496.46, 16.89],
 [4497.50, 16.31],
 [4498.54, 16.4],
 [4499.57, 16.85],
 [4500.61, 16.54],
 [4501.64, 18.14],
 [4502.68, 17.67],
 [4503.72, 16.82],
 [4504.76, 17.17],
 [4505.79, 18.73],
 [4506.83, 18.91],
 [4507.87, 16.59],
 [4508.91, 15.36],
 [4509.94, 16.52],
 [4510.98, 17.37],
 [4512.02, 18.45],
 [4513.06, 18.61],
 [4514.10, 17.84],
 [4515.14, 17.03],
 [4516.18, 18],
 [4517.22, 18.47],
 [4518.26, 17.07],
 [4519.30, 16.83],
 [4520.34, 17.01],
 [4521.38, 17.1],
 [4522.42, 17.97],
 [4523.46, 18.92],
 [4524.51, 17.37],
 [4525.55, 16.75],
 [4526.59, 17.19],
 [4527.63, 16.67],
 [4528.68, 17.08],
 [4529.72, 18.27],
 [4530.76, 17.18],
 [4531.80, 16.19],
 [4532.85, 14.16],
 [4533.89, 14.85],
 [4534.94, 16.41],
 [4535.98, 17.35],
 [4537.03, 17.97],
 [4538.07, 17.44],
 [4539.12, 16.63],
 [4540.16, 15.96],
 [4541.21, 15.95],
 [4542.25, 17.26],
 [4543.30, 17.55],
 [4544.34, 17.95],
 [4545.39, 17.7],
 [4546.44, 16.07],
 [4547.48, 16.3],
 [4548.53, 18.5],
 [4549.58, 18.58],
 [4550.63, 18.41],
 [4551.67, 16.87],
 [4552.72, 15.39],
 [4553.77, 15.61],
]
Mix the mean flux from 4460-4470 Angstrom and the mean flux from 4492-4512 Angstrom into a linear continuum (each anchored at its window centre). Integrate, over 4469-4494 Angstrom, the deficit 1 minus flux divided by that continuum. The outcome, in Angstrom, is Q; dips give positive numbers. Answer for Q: -2.0 Angstrom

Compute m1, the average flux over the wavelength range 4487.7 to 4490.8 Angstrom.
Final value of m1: 17.2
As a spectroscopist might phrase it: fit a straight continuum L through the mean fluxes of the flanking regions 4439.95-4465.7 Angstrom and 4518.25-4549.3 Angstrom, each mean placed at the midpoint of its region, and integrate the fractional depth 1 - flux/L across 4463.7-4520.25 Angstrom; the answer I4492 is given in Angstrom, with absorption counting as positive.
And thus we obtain -2.12 Angstrom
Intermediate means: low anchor 16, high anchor 17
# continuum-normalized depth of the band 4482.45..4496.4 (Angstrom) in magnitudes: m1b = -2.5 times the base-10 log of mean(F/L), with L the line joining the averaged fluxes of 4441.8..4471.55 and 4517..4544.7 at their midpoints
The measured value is -0.06 mag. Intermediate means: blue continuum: 15.9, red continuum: 17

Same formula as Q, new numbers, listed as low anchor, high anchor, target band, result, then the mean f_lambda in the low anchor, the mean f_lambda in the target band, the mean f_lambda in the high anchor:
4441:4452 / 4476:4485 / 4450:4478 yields 2.8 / 17.3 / 15.8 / 17.7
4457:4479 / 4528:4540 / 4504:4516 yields -1.0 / 15.3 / 17.5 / 16.7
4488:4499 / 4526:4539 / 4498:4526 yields -1.1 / 16.9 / 17.4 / 16.7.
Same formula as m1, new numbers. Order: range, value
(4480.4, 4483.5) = 16.4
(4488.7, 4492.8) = 17.2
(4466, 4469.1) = 16.2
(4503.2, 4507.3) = 17.9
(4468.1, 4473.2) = 15.8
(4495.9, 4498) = 16.6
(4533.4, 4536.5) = 16.2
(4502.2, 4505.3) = 17.2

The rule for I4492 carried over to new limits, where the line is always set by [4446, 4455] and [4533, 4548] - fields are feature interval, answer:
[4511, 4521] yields -0.39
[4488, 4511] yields 0.21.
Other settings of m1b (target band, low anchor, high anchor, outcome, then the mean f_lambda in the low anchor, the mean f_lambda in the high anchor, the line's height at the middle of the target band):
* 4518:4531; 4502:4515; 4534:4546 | -0.01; 17.5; 17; 17.2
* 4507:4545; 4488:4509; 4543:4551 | 0.02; 17.1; 17.6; 17.4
